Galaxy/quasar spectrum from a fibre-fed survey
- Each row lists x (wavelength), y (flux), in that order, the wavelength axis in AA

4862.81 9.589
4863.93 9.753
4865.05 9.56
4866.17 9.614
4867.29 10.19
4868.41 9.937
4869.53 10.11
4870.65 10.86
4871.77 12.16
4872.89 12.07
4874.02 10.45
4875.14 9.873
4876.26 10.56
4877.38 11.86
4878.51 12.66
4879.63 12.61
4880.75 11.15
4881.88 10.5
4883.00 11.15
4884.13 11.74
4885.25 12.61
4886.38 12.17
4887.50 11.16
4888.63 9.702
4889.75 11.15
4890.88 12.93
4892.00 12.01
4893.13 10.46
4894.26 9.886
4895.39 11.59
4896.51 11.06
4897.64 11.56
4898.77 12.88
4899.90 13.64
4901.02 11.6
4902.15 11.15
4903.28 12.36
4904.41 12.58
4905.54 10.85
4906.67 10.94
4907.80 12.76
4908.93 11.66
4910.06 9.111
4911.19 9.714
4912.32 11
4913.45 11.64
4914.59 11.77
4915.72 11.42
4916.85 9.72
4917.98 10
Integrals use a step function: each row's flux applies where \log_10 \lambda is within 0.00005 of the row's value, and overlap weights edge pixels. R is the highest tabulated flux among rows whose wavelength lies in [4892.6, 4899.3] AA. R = 12.88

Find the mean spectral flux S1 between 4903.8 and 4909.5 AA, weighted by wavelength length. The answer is 11.8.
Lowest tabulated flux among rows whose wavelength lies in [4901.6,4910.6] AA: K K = 9.111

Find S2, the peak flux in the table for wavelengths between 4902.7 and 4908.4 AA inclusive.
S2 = 12.76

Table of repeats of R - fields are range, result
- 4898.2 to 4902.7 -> 13.64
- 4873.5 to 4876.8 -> 10.56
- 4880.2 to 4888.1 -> 12.61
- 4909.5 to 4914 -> 11.64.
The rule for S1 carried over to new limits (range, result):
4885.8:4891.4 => 11.4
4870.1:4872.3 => 11.5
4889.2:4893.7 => 11.6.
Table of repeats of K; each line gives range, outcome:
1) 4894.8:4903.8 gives 11.06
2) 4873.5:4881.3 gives 9.873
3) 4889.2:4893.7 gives 10.46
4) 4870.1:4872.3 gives 10.86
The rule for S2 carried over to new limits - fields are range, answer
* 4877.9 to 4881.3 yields 12.66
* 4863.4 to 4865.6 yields 9.753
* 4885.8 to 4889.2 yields 12.17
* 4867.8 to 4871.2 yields 10.86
